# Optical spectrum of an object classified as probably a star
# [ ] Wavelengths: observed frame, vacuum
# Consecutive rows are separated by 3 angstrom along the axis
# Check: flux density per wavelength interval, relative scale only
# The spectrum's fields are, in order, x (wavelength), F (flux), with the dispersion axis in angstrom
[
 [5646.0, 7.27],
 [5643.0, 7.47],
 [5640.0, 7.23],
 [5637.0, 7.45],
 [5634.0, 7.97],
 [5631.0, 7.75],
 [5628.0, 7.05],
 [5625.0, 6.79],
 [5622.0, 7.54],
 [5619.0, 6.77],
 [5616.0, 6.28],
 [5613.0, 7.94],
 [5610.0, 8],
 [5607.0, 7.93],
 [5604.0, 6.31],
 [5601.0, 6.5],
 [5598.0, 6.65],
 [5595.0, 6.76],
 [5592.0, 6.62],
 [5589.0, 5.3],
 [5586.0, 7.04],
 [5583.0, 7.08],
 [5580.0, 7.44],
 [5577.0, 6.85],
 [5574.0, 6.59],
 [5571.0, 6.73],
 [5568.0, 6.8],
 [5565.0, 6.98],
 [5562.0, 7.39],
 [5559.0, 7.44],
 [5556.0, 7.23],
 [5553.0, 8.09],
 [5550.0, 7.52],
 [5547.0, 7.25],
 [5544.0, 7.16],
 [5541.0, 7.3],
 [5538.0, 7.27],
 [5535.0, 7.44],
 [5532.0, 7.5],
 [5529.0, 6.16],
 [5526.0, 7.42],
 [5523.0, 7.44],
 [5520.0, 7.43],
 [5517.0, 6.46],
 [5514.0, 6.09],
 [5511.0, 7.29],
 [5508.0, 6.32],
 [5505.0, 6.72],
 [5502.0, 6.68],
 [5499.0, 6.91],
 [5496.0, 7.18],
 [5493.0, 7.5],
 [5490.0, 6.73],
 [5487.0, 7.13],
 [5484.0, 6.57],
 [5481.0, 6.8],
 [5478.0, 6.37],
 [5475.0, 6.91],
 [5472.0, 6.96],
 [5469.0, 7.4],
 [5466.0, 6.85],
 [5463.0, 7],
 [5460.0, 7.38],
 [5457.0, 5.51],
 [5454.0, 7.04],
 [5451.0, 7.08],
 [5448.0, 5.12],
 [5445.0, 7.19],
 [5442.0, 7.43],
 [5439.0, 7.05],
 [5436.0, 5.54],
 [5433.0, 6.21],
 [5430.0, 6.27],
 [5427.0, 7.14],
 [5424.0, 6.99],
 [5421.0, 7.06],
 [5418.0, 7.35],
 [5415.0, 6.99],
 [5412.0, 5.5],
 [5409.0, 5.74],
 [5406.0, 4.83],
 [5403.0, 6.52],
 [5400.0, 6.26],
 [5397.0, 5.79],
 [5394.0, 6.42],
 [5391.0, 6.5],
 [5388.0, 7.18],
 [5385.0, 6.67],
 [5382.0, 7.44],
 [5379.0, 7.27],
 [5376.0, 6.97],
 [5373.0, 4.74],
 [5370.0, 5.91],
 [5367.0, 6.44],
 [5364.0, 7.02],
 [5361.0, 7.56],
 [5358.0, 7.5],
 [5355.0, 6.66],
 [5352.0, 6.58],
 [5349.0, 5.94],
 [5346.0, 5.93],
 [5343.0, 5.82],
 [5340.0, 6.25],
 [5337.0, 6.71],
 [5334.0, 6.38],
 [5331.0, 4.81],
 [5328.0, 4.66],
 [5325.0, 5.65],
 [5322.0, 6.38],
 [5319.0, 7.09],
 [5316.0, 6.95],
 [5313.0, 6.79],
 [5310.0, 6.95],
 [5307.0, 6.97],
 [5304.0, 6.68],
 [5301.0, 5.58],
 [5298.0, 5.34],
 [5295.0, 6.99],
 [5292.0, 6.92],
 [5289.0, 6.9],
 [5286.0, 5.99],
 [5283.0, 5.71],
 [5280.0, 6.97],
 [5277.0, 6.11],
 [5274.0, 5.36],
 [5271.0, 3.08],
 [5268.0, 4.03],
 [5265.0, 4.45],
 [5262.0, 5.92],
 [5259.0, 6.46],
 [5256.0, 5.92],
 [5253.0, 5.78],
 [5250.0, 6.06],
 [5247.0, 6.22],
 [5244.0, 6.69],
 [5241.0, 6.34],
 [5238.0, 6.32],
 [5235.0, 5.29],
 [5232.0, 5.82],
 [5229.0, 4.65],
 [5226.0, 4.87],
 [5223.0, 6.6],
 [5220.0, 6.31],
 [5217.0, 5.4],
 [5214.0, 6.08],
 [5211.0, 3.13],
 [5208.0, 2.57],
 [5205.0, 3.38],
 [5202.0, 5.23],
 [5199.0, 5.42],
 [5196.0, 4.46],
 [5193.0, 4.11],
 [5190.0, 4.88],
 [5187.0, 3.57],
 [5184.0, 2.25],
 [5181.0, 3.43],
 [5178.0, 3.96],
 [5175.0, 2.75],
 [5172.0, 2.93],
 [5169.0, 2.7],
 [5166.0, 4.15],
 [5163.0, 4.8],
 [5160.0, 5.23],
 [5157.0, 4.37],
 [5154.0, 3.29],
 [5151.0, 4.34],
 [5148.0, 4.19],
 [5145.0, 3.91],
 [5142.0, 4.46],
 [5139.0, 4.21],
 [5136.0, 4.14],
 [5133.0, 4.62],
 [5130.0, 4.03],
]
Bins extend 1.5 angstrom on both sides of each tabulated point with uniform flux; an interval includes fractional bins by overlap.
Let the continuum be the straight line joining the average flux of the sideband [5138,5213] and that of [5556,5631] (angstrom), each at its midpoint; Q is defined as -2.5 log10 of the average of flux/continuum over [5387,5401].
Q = -0.16 mag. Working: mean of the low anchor 3.92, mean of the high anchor 6.97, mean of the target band 6.41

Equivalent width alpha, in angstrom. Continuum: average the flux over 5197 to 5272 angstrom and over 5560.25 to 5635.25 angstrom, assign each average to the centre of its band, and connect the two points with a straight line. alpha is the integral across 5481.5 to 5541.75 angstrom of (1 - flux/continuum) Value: -3.4 angstrom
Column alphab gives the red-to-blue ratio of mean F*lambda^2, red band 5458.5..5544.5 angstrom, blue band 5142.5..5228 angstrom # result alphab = 1.9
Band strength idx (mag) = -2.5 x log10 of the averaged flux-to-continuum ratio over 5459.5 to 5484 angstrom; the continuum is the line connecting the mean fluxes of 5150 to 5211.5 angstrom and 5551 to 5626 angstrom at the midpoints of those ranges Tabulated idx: -0.136 mag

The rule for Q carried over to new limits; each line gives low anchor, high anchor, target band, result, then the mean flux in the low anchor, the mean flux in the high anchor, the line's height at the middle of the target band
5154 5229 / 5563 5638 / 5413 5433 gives -0.18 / 4.26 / 7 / 5.81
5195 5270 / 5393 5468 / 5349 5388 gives -0.10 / 5.33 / 6.5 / 6.13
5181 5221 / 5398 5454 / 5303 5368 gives -0.15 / 4.31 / 6.47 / 5.6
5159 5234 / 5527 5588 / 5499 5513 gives 0.00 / 4.35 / 7.15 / 6.75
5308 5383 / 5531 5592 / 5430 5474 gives 0.01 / 6.41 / 7.1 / 6.75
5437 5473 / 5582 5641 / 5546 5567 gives -0.07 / 6.81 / 7.05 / 6.96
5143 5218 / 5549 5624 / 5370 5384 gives -0.19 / 4.01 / 7.03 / 5.47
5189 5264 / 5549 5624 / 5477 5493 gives -0.04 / 5.35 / 7.03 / 6.55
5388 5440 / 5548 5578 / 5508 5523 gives 0.01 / 6.38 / 7.17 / 6.92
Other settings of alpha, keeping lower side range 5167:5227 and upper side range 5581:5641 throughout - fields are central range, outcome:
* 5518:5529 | -1.3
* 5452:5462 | -1.2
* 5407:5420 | -1.5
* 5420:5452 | -4.3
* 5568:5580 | 0.0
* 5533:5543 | -1.2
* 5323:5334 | -0.4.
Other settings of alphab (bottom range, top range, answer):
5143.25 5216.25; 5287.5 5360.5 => 1.69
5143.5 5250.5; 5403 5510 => 1.60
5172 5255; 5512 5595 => 1.64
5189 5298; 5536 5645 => 1.48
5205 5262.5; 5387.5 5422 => 1.21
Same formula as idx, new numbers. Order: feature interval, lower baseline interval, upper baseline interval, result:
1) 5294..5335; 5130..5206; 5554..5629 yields -0.23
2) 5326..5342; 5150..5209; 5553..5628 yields -0.14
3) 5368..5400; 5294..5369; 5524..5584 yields 0.02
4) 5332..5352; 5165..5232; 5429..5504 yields -0.11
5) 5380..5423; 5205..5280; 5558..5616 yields -0.06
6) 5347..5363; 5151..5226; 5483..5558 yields -0.20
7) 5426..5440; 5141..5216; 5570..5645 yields -0.11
